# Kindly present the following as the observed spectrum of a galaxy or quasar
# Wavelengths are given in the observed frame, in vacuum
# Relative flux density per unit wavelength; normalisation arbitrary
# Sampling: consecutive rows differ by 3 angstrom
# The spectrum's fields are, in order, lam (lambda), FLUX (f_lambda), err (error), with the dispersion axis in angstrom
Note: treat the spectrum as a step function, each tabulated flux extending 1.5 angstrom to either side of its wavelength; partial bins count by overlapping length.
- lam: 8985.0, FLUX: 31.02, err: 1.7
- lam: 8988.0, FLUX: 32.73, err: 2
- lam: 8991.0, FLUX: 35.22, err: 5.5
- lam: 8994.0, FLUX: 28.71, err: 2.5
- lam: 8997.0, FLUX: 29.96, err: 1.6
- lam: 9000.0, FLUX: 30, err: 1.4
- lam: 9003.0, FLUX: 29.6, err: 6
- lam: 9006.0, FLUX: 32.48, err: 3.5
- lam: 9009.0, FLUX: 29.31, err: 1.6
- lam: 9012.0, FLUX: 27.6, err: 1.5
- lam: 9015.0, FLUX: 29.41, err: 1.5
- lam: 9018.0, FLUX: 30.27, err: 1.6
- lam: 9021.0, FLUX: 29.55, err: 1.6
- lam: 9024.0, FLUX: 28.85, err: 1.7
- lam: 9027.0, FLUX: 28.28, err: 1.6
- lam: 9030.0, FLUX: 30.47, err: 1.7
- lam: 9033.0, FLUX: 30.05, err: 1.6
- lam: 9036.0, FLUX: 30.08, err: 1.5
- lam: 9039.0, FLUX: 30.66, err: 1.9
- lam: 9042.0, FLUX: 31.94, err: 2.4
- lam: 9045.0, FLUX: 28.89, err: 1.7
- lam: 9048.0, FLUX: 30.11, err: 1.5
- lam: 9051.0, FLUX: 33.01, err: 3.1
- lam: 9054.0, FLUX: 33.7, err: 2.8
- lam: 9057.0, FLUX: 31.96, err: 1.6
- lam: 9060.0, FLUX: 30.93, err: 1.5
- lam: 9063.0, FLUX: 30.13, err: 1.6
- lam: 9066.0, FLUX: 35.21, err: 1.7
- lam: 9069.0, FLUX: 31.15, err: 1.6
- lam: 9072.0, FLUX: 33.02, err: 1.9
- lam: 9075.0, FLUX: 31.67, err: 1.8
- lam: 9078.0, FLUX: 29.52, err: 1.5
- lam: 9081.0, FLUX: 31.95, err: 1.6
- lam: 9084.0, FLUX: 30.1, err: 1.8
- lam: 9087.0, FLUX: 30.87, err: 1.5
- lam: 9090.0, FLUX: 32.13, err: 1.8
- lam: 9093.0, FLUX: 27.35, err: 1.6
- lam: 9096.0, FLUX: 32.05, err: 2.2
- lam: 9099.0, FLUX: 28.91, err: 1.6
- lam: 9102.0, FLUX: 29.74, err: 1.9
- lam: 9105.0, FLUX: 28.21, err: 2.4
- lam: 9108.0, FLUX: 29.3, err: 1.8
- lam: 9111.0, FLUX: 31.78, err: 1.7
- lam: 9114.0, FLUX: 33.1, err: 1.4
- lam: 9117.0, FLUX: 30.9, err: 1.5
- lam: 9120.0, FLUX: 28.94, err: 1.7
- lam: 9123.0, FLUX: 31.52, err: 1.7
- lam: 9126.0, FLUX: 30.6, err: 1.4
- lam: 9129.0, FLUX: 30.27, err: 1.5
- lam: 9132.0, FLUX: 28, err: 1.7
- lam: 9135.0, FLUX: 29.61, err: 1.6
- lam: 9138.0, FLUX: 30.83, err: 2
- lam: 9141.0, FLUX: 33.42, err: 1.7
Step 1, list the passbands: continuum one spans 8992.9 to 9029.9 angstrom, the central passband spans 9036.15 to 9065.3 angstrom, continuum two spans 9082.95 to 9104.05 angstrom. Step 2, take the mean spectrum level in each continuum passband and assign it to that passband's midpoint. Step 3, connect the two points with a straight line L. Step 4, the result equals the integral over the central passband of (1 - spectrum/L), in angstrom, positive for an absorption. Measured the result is -1.46 angstrom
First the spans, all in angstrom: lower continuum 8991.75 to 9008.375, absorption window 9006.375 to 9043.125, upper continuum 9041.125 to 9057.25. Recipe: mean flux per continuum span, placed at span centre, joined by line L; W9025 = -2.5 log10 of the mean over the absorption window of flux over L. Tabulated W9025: 0.04 mag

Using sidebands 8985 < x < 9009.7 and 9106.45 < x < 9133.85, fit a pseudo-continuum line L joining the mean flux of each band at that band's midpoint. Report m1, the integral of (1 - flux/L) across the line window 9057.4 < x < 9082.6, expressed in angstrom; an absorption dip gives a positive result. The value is -0.8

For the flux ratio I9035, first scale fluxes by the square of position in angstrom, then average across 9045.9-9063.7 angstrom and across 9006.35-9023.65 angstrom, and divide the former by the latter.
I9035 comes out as 1.1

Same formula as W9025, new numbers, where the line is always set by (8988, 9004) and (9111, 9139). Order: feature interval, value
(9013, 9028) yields 0.06 mag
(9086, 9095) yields 0.01 mag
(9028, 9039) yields 0.02 mag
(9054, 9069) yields -0.05 mag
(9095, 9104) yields 0.02 mag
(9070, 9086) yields -0.02 mag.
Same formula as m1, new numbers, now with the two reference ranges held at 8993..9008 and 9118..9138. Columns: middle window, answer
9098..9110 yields 0.33 angstrom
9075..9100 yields -0.39 angstrom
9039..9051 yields -0.24 angstrom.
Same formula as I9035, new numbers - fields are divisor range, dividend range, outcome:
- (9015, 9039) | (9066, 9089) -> 1.07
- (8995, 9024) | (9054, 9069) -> 1.09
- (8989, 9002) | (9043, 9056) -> 1.03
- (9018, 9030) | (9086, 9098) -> 1.06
